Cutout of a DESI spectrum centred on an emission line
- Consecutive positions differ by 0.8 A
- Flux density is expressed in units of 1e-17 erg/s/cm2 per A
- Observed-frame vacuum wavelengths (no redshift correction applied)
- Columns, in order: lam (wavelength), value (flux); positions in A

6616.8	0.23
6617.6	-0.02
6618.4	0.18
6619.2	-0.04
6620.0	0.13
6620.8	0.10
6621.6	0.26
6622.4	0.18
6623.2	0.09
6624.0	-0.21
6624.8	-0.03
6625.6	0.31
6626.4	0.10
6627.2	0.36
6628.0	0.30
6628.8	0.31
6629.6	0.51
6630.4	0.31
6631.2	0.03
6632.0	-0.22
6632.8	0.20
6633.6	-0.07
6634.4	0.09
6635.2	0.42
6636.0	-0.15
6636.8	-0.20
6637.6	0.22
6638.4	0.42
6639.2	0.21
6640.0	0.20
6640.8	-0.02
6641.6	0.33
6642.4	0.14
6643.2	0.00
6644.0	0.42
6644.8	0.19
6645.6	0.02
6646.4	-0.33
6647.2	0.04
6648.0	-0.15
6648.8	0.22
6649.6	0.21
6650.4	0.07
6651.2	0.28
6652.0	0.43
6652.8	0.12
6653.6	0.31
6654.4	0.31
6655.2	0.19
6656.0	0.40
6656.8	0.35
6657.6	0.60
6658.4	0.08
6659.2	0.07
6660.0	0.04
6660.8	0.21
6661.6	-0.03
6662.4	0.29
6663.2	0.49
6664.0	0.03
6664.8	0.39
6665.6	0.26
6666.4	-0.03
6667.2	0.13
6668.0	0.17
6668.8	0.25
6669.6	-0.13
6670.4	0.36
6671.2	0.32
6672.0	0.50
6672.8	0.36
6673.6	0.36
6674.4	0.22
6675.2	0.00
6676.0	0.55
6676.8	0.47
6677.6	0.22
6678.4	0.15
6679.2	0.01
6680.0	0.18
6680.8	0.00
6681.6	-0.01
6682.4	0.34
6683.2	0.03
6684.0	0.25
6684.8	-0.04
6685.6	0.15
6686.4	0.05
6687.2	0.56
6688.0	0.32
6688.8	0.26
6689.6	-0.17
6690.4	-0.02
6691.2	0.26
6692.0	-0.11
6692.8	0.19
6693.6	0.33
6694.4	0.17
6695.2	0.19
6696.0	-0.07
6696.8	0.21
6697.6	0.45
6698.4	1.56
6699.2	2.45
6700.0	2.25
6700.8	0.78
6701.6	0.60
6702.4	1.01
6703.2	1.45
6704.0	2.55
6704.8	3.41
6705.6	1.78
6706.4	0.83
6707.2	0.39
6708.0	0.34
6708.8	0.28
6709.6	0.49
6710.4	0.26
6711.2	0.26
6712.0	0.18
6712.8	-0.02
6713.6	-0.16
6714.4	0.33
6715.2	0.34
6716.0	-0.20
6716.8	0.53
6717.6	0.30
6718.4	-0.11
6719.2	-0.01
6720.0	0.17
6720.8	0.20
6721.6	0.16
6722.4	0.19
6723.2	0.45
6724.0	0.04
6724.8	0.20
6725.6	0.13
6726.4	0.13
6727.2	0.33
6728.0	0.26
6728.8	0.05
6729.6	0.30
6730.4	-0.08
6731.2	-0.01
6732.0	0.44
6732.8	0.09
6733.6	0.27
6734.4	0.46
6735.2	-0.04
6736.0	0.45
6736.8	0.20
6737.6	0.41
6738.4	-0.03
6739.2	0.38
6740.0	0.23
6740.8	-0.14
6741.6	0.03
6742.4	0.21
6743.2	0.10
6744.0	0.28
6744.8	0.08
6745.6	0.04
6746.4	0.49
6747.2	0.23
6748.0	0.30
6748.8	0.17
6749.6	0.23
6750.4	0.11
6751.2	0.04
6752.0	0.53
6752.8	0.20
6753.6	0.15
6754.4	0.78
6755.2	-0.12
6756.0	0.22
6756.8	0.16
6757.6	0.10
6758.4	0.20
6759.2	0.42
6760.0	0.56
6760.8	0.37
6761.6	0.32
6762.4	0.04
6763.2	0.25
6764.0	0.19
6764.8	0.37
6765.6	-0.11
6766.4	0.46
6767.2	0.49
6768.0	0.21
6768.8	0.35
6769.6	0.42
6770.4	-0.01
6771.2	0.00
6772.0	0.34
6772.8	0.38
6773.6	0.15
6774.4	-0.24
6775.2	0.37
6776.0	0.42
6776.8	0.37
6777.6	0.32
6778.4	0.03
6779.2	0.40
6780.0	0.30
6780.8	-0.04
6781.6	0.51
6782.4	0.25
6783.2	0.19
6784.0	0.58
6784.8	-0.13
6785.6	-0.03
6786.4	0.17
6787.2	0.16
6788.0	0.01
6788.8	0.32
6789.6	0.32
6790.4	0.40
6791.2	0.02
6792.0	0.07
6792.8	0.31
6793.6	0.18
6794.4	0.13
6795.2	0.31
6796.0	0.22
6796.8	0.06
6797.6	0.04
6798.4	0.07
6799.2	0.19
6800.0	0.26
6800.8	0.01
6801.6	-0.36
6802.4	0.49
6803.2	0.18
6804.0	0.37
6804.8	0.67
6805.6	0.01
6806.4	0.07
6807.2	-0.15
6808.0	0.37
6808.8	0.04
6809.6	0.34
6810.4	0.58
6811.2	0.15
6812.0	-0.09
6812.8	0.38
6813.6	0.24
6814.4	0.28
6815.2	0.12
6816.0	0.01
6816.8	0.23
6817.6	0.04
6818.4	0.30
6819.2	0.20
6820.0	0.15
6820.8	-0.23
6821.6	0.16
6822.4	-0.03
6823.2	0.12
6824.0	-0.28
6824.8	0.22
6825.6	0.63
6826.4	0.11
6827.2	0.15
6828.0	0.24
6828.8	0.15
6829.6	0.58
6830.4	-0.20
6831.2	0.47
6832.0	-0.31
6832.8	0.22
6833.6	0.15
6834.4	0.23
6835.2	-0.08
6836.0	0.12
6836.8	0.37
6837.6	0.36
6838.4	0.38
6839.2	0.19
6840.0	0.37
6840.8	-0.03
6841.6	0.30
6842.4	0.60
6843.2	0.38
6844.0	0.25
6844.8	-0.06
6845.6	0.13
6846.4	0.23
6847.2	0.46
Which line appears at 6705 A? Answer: [O II] 3727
